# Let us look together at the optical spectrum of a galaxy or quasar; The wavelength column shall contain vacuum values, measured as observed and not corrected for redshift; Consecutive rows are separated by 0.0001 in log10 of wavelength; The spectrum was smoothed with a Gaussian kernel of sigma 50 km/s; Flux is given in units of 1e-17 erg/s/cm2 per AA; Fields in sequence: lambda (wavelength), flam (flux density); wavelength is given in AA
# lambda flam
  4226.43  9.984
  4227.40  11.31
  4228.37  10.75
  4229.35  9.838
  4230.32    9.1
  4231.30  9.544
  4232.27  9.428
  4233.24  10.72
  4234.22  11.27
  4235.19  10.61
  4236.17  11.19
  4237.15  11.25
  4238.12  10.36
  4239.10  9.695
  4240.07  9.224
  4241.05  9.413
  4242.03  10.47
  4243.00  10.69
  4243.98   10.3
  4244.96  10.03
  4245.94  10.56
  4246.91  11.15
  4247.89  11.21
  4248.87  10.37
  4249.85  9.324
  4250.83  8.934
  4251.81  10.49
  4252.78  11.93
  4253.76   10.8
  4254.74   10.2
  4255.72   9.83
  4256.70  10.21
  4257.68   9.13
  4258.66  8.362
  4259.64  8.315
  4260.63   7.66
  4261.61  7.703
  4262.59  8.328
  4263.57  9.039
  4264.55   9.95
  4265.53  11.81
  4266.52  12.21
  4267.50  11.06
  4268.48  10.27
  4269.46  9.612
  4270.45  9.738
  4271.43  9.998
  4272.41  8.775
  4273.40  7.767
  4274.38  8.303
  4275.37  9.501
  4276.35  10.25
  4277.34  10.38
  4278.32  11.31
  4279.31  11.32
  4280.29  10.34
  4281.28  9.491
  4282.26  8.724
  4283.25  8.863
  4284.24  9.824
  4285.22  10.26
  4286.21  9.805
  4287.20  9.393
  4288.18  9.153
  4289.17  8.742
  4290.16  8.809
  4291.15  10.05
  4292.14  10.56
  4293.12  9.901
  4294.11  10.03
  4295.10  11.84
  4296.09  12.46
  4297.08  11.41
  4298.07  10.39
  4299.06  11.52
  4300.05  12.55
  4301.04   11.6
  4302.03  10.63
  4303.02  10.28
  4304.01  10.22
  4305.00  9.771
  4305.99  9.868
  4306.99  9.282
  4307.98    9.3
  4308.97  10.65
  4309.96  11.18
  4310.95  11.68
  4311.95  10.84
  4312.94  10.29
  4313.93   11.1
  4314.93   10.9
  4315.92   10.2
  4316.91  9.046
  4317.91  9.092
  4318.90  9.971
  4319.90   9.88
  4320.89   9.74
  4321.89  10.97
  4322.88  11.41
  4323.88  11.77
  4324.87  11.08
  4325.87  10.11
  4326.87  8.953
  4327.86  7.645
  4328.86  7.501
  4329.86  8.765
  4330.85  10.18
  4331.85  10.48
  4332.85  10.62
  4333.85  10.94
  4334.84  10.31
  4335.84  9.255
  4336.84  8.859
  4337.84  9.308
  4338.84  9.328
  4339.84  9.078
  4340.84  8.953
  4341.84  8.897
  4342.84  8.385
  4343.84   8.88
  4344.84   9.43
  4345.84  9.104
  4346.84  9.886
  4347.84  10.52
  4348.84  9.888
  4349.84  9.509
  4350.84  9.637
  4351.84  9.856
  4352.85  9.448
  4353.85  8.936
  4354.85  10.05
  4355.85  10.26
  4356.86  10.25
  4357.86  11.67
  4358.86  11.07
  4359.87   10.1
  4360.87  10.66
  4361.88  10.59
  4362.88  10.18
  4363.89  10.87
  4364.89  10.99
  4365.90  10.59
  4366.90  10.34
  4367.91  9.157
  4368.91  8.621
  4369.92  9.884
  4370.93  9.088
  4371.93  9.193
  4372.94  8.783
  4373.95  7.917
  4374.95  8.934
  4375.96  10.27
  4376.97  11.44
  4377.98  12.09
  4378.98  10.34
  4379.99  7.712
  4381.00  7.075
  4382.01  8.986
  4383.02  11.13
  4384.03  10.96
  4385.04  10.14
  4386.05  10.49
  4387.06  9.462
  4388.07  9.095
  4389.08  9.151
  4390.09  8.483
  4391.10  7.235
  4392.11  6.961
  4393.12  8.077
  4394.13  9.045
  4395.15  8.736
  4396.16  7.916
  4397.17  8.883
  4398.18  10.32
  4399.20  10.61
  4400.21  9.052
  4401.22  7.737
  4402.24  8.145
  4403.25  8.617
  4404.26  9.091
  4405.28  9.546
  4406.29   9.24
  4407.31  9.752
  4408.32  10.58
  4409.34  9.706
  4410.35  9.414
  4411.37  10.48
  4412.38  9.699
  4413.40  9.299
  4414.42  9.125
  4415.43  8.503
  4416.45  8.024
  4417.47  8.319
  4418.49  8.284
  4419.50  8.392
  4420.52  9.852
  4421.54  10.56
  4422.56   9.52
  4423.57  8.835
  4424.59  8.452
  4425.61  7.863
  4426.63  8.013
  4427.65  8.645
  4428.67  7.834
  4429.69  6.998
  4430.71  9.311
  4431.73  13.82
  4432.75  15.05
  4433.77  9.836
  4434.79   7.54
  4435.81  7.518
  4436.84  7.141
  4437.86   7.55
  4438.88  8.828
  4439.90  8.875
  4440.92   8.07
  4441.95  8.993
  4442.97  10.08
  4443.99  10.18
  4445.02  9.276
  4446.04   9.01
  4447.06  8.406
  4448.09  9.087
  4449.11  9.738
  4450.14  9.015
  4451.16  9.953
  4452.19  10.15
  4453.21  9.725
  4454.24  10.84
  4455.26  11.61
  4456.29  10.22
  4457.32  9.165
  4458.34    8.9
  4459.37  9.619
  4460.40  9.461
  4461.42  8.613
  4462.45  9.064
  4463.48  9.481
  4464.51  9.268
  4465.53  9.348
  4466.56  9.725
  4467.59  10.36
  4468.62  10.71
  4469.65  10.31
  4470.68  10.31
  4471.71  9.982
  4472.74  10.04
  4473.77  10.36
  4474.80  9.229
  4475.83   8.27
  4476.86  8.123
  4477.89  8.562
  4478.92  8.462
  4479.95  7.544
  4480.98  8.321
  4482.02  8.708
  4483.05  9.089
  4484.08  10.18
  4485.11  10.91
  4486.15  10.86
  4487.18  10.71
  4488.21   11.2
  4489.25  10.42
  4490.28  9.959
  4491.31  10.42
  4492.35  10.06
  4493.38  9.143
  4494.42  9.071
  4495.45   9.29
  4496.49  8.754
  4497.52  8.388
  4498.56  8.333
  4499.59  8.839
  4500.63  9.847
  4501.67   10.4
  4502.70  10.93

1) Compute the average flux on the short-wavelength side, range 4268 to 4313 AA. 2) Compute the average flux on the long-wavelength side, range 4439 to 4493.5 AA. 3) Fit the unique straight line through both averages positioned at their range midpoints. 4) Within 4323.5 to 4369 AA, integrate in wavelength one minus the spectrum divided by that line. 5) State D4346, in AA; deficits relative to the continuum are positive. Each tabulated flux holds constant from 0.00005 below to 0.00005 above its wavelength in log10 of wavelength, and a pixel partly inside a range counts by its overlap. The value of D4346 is 0.7 AA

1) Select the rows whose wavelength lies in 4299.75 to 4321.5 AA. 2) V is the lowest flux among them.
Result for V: 9.046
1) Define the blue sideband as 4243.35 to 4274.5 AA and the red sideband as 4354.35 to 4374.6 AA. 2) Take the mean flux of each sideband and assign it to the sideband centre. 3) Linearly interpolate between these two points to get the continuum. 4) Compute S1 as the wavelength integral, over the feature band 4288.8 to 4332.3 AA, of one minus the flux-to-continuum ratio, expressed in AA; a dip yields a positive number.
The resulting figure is -1.7 AA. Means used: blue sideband 9.81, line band 10.3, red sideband 10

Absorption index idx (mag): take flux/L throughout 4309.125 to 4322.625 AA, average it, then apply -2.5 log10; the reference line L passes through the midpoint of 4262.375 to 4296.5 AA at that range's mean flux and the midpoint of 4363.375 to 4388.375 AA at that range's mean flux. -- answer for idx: -0.06 mag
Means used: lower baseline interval 9.95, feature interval 10.4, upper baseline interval 9.75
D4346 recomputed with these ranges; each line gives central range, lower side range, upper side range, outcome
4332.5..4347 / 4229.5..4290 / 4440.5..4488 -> 0.5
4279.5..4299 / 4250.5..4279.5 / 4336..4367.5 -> -0.5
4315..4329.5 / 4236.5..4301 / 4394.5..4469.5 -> -0.1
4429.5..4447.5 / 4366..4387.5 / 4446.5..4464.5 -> 0.6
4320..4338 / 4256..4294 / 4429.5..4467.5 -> -0.6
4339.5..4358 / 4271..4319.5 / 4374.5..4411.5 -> 0.2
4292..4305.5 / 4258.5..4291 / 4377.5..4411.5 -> -2.1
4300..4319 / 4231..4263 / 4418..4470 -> -1.2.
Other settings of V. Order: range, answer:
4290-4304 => 8.809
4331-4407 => 6.961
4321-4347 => 7.501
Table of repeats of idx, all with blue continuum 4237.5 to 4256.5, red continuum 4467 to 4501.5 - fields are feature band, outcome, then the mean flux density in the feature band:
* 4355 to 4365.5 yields -0.08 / 10.6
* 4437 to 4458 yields 0.03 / 9.4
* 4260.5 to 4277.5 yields 0.07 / 9.6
